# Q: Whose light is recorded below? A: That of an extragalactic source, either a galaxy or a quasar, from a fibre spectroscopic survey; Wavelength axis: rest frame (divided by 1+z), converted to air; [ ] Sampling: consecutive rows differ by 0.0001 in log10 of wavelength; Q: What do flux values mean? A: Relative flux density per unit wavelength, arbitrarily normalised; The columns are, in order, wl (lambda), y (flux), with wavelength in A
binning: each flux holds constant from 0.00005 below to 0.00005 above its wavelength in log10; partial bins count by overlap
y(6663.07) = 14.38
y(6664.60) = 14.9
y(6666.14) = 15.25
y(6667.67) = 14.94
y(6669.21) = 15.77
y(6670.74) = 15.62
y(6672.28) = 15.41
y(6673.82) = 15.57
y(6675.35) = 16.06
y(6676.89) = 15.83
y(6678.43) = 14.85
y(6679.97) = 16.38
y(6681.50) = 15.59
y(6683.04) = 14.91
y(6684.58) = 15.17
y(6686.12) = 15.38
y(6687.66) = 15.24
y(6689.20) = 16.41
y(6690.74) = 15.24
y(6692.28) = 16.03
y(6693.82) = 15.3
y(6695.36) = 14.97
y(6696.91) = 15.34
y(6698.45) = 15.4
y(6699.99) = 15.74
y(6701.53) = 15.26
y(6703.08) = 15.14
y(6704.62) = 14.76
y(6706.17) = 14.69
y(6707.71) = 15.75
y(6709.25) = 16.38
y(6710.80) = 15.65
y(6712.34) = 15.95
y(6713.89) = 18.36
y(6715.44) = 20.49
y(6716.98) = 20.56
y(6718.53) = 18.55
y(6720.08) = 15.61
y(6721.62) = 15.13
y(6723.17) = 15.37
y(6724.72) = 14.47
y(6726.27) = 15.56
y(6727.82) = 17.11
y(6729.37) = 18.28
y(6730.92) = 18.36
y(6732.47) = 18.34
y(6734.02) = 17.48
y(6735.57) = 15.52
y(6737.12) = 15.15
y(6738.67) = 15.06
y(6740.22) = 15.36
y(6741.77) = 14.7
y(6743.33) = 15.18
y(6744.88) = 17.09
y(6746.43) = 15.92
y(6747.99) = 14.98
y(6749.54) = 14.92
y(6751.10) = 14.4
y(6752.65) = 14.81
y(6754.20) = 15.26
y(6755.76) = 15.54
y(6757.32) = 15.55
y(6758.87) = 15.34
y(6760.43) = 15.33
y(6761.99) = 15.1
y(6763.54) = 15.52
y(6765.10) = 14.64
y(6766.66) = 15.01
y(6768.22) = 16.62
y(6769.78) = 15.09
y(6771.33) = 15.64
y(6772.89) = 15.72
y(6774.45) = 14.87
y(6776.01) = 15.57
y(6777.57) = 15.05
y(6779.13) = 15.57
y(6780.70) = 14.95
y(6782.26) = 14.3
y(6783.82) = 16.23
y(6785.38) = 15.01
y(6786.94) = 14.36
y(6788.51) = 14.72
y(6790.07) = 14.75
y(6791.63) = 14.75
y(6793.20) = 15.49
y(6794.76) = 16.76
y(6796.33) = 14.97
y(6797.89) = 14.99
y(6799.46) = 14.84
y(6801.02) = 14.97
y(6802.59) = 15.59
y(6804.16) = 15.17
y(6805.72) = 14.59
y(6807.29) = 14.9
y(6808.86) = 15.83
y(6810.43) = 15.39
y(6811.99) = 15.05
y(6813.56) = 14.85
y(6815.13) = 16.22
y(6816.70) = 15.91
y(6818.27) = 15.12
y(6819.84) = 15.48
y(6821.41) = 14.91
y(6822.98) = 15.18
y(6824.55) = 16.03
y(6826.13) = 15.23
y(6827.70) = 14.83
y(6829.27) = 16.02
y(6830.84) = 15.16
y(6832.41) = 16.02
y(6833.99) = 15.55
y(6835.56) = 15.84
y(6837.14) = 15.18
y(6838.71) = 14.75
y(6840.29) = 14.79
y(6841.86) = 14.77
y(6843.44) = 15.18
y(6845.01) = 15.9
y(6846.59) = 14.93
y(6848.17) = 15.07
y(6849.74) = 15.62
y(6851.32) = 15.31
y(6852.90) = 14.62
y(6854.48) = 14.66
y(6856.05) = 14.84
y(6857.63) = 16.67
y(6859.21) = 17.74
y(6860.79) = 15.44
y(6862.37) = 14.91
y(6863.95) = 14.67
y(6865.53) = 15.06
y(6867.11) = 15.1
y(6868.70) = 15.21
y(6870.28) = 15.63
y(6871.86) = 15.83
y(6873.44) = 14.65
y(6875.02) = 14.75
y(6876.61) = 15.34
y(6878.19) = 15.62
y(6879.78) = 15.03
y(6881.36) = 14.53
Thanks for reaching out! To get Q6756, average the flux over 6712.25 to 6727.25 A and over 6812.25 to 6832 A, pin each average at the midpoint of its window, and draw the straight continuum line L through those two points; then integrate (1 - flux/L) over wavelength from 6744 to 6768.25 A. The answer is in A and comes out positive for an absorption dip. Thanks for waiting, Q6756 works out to 1.7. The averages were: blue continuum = 17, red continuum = 15.4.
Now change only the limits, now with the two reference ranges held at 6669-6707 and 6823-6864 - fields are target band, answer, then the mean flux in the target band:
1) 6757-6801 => 0.5 A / 15.2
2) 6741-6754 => 0.1 A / 15.3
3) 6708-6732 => -2.5 A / 17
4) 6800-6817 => 0.1 A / 15.3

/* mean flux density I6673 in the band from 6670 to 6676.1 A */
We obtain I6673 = 15.7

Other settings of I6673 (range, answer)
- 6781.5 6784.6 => 15.3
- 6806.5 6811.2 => 15.3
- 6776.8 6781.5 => 15.2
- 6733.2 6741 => 15.7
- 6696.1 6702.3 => 15.4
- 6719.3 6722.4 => 15.4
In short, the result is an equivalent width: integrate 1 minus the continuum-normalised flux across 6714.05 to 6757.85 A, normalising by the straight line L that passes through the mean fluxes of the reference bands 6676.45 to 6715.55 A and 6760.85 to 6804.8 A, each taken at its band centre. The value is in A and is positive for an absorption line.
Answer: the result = -2.2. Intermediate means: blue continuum 15.7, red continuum 15.2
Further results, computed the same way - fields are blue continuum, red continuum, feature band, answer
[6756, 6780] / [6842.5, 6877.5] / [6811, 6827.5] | 0.0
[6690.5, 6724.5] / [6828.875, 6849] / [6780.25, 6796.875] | 0.5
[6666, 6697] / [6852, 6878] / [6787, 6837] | 0.2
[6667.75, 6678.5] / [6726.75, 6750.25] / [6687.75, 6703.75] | 0.3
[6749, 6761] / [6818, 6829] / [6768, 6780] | -0.2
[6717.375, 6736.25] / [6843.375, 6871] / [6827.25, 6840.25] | 0.2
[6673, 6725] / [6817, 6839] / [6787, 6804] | 0.4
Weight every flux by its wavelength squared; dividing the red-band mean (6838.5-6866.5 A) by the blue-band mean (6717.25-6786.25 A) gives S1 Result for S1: 1.00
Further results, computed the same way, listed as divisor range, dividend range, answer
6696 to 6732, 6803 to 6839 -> 0.96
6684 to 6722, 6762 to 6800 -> 0.97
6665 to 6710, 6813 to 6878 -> 1.04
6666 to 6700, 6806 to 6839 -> 1.04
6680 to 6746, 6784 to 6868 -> 0.98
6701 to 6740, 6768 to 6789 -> 0.94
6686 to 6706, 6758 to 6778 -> 1.02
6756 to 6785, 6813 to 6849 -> 1.02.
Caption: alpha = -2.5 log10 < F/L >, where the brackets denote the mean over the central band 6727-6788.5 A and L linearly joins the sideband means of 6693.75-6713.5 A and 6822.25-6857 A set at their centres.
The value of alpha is -0.02 mag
